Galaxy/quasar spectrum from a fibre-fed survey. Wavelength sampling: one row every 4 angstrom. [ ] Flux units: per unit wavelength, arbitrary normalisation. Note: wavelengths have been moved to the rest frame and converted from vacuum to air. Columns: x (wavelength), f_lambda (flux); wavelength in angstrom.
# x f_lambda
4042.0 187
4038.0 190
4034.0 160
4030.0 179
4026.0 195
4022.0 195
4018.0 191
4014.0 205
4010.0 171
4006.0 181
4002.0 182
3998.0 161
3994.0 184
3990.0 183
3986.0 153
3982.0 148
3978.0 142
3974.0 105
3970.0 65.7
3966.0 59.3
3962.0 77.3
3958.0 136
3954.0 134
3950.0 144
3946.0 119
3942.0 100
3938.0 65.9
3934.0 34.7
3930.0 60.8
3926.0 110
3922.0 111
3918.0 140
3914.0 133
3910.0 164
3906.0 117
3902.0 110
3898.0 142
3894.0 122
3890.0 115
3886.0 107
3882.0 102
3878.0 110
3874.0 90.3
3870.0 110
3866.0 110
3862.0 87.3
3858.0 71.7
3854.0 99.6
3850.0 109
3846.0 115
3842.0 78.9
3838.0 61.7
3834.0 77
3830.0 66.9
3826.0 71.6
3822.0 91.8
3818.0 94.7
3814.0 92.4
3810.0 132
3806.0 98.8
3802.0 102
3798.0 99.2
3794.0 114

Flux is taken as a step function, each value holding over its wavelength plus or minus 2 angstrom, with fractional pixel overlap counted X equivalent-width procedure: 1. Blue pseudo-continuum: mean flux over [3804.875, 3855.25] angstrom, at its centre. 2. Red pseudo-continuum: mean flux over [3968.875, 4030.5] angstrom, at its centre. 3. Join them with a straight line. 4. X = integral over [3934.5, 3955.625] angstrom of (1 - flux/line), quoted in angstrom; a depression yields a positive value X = 5.3 angstrom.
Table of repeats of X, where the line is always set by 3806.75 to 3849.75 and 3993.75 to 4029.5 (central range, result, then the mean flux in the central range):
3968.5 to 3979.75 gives 4.1 angstrom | 105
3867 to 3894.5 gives 2.2 angstrom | 107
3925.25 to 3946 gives 9.9 angstrom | 76.4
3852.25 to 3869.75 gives 2.1 angstrom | 93.8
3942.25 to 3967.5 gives 7.0 angstrom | 112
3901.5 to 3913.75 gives -0.2 angstrom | 133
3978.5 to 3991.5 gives 1.0 angstrom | 158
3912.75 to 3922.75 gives 0.4 angstrom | 130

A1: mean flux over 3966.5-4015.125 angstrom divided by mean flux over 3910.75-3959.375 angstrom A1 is 1.41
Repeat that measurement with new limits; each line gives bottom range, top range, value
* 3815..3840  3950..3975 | 1.28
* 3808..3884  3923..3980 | 1.04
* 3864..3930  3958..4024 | 1.28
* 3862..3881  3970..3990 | 1.31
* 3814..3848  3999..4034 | 2.23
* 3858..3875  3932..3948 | 0.83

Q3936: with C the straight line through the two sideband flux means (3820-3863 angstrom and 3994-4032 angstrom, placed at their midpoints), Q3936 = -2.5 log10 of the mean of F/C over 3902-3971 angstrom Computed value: 0.293 mag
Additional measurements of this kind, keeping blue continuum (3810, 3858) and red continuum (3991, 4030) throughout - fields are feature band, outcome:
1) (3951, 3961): 0.19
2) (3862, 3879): 0.06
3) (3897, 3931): 0.08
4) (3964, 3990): 0.39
